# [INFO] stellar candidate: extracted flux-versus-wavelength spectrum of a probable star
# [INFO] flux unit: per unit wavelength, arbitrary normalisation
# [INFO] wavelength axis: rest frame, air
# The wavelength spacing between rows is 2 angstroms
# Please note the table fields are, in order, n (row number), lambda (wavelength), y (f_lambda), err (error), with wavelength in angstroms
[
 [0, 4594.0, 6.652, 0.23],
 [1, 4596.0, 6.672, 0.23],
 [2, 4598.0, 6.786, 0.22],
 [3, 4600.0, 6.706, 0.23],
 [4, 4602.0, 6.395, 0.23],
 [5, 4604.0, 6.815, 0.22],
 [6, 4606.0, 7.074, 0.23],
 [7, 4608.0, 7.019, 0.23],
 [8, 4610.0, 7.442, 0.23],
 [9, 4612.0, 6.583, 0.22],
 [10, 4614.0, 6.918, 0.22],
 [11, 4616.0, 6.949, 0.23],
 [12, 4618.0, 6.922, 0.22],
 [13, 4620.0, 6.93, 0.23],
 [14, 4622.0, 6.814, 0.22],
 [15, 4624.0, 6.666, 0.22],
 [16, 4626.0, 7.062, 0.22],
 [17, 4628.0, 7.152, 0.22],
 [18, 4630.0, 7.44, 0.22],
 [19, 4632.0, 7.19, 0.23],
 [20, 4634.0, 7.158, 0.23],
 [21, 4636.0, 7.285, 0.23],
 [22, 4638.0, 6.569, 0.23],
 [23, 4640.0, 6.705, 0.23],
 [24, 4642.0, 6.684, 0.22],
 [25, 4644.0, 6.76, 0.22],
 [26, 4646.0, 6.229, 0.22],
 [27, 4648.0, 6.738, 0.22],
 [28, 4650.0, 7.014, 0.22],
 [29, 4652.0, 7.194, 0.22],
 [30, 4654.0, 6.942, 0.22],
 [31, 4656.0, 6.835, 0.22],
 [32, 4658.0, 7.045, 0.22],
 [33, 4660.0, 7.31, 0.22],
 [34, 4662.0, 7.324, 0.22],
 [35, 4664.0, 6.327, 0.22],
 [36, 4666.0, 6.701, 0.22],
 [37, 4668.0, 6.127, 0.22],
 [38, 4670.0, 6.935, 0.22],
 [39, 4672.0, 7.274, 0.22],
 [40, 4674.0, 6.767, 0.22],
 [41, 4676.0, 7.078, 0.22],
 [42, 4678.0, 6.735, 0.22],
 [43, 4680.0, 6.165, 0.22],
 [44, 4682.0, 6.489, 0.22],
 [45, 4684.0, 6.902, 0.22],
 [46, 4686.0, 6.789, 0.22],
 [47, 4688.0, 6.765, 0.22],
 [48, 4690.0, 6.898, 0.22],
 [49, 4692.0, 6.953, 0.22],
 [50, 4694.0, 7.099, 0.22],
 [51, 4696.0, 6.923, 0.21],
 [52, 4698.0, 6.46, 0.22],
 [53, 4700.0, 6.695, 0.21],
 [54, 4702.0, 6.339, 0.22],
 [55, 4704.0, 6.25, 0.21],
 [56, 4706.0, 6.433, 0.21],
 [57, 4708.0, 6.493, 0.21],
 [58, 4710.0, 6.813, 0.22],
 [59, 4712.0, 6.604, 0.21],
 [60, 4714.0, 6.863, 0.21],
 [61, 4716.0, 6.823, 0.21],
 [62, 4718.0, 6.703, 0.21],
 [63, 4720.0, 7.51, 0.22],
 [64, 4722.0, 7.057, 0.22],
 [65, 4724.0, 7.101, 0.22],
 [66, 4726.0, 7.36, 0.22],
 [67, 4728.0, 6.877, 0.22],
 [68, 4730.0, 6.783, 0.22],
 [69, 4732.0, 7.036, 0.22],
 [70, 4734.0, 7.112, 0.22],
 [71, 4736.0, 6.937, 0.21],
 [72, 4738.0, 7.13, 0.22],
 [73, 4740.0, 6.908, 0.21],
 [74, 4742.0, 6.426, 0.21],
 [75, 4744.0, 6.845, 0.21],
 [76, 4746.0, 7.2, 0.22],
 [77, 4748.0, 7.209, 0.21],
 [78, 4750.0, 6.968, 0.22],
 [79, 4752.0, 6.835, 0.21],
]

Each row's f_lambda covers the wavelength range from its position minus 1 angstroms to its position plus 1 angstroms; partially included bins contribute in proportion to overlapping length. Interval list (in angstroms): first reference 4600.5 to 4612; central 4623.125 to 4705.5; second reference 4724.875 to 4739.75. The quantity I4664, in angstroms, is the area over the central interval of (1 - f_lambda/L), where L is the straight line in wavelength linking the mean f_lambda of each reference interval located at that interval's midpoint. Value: 1.6 angstroms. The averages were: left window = 6.91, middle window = 6.83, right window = 7.03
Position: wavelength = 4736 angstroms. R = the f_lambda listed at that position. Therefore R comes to 6.937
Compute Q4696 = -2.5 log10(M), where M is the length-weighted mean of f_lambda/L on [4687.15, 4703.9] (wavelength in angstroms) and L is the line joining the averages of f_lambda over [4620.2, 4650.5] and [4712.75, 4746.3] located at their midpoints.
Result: 0.03 mag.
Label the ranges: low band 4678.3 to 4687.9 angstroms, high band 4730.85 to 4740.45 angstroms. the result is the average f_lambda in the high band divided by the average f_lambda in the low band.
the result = 1.06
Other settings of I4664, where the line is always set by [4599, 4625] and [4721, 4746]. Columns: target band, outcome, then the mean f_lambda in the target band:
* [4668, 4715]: 1.5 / 6.71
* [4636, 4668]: 0.4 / 6.82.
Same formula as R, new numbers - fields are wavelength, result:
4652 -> 7.194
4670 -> 6.935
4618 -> 6.922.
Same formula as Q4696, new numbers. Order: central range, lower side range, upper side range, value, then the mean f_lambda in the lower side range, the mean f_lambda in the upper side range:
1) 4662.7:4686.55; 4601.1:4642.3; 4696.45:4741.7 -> 0.03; 6.95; 6.83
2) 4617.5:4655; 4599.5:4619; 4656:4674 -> -0.01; 6.89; 6.87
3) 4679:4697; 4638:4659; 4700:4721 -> -0.01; 6.8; 6.68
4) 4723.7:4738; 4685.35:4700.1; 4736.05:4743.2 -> -0.03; 6.83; 6.84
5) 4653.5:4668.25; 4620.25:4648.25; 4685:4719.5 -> -0.01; 6.89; 6.71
